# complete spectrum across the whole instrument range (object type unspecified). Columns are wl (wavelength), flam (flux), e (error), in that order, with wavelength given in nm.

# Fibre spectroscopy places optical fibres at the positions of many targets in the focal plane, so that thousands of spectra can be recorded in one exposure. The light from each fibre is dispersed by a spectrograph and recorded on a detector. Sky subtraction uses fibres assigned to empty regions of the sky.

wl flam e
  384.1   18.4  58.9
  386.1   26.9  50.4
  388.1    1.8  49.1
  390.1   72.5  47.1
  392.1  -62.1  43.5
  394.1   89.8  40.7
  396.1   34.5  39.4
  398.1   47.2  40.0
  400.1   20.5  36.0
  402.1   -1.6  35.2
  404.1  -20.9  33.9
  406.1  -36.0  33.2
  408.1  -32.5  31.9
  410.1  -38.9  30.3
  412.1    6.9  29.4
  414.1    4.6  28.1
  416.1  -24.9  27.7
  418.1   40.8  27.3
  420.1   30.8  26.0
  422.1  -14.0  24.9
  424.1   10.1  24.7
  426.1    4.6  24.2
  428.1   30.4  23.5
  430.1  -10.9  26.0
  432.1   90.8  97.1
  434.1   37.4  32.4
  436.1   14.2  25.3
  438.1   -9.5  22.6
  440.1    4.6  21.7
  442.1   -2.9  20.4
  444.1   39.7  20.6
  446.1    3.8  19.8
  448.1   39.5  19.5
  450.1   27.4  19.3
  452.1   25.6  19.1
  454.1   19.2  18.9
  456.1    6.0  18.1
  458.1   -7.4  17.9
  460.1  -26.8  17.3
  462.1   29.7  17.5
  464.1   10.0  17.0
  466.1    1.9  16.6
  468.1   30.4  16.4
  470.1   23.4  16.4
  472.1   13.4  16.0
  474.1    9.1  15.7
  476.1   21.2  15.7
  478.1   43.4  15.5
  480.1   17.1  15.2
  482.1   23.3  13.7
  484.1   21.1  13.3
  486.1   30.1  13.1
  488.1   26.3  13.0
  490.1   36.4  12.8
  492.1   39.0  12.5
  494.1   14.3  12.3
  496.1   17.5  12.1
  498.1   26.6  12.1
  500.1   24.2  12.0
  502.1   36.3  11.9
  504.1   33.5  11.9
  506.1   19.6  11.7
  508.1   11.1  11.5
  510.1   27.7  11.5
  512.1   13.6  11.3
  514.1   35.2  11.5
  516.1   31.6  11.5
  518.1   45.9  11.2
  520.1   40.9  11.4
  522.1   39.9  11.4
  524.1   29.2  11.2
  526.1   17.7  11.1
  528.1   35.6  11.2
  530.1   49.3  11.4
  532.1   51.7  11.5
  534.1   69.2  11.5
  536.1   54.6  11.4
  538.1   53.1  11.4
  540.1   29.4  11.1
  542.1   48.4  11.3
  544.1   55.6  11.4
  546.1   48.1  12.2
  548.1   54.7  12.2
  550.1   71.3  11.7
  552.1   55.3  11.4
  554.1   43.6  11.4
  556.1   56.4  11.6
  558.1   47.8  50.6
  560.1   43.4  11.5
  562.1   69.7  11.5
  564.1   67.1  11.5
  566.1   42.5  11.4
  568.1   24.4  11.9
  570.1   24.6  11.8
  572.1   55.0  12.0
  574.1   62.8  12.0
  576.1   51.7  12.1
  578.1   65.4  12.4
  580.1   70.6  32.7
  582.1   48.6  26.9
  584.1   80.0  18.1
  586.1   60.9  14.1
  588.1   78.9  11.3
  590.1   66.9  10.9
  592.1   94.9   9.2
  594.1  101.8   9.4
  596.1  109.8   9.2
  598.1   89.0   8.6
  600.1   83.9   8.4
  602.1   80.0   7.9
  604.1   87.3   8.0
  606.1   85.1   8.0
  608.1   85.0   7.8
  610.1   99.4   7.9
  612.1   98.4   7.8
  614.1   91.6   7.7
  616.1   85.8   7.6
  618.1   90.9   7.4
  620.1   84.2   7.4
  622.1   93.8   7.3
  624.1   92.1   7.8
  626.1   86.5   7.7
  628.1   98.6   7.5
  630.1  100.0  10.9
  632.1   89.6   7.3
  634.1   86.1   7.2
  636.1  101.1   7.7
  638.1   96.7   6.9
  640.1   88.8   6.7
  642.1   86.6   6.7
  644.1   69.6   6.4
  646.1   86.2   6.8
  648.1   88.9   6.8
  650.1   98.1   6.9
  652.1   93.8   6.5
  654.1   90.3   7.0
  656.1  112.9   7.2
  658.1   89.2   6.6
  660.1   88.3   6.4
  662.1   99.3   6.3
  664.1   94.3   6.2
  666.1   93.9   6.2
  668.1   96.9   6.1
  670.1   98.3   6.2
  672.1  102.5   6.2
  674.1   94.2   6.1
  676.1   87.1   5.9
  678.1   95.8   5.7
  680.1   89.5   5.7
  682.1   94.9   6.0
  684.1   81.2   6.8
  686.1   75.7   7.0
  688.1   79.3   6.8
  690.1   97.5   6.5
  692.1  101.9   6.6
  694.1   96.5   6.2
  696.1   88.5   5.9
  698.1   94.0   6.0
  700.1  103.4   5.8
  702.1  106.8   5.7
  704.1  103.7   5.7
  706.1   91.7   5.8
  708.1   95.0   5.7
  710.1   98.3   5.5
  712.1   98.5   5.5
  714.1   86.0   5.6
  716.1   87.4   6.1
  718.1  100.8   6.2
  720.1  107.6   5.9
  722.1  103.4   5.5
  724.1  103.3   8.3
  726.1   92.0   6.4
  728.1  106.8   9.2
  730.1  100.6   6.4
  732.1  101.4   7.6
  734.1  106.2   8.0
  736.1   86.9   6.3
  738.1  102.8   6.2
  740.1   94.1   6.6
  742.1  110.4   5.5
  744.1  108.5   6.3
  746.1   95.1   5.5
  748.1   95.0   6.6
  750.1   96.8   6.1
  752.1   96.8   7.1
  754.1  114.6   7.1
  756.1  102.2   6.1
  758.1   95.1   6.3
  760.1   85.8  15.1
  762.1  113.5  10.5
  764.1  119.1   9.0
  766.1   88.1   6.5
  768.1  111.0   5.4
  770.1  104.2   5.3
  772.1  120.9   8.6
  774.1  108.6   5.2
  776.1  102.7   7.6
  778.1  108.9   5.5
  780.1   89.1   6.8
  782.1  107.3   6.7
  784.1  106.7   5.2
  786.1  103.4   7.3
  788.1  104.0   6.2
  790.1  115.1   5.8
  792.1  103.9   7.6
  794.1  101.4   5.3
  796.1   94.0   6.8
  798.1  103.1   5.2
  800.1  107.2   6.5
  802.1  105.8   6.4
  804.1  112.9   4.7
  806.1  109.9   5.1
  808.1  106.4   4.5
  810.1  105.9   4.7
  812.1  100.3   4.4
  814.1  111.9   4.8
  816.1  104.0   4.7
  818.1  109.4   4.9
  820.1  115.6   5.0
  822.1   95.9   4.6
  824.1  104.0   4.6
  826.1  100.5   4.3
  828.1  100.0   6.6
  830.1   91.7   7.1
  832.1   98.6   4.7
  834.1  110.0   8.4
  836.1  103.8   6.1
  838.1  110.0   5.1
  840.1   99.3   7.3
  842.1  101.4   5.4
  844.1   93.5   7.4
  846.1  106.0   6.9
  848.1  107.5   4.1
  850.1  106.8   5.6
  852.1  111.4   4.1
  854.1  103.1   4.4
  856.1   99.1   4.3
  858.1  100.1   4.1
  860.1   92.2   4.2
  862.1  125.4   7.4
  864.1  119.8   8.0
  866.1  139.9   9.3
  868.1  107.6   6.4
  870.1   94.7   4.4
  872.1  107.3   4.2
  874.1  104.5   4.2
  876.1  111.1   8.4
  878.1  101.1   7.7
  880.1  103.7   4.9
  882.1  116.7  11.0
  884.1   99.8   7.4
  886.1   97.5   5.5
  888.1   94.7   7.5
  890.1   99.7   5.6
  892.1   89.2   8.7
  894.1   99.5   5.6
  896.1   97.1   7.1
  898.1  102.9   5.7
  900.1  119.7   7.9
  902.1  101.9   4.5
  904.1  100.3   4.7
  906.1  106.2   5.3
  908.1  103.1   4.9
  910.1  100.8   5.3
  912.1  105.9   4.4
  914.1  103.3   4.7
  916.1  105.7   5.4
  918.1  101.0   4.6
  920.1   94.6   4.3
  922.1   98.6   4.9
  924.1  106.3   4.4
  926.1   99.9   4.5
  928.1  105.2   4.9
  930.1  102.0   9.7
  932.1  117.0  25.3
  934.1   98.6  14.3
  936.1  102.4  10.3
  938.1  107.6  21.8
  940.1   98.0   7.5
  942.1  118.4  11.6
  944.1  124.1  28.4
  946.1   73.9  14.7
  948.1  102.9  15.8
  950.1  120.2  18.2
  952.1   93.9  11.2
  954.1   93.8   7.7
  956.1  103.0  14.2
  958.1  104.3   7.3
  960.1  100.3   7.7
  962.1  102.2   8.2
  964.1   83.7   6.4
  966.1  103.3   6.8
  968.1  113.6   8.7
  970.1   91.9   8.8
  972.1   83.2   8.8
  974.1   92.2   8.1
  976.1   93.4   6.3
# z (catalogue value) 0.32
